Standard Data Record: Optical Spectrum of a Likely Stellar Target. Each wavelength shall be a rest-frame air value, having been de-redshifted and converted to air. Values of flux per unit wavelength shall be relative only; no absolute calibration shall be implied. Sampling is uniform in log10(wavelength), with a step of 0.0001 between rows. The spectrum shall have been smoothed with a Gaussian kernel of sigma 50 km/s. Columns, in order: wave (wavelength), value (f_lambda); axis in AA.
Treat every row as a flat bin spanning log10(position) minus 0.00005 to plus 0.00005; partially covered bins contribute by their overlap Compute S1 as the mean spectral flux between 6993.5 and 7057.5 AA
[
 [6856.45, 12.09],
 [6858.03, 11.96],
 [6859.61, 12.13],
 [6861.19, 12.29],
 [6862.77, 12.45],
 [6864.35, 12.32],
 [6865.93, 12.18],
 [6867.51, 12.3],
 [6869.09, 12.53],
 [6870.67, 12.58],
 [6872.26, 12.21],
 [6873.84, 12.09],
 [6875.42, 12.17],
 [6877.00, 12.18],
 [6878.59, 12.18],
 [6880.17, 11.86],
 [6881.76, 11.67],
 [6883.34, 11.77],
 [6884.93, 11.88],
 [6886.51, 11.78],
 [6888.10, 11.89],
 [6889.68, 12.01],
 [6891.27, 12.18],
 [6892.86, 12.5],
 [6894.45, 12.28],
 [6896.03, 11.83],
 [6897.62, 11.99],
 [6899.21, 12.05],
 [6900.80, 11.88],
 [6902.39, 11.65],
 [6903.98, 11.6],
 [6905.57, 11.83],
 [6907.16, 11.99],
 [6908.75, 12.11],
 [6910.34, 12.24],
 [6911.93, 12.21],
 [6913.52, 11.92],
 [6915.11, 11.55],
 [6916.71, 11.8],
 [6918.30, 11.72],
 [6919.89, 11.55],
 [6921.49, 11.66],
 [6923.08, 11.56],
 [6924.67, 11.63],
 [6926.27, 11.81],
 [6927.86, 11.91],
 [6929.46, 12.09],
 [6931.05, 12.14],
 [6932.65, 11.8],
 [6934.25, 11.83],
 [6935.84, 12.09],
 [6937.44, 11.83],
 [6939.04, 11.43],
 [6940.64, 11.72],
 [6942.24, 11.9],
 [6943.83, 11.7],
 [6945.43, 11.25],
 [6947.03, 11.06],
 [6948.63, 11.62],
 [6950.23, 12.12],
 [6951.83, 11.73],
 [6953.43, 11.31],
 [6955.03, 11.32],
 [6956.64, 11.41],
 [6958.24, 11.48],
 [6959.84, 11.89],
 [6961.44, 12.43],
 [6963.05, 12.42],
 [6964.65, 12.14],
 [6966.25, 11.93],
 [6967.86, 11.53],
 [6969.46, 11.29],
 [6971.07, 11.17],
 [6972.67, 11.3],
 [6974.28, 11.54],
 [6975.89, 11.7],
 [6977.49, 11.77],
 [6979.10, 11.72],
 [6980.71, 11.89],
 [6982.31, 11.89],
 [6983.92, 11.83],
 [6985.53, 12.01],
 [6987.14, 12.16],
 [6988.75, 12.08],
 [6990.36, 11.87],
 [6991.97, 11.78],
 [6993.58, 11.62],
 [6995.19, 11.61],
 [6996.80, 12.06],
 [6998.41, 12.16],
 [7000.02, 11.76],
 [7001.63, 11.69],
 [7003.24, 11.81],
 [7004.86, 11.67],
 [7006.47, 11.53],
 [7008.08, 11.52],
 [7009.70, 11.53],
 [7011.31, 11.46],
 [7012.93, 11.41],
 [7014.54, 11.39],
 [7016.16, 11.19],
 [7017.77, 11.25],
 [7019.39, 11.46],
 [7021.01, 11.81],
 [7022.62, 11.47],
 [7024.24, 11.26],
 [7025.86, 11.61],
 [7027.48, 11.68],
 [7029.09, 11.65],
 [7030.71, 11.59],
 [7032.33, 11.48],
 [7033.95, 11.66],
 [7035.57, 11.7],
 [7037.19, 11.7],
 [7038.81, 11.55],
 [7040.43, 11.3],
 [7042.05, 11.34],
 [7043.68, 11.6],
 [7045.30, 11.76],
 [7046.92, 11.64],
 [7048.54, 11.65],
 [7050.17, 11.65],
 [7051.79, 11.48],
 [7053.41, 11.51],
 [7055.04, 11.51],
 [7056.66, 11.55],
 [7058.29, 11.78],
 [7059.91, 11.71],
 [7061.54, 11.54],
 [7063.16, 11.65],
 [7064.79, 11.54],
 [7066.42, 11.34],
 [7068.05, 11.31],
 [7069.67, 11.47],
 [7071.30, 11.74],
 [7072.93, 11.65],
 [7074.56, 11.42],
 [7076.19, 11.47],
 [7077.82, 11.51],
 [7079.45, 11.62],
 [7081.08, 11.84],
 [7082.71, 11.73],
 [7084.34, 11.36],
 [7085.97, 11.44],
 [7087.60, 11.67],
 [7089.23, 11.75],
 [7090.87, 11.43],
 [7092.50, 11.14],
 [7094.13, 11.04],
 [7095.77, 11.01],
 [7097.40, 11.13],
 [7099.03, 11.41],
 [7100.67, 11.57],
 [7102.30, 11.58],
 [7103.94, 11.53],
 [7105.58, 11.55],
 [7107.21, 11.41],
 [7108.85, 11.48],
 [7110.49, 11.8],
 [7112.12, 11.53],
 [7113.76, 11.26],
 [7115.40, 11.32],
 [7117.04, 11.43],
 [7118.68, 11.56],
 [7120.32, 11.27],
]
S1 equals 11.6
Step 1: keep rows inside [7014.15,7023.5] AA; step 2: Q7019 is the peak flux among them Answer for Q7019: 11.81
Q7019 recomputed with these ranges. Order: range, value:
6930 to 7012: 12.43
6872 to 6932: 12.5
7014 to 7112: 11.84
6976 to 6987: 12.01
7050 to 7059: 11.78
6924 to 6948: 12.14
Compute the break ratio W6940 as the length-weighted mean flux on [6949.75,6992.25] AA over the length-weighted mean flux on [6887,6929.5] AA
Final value 0.99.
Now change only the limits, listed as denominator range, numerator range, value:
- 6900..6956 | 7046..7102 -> 0.98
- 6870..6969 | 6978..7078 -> 0.98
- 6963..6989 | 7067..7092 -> 0.98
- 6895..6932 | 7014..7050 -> 0.97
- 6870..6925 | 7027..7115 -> 0.96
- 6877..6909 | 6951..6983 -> 0.98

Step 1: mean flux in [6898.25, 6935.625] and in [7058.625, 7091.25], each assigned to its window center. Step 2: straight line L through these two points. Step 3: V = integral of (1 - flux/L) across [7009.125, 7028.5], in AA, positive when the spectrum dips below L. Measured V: 0.3 AA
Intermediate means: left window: 11.9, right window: 11.6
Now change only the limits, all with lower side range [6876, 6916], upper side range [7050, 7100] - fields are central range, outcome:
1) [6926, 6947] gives 0.1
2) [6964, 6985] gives 0.2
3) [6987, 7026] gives 0.1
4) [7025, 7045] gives 0.0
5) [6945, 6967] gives 0.1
